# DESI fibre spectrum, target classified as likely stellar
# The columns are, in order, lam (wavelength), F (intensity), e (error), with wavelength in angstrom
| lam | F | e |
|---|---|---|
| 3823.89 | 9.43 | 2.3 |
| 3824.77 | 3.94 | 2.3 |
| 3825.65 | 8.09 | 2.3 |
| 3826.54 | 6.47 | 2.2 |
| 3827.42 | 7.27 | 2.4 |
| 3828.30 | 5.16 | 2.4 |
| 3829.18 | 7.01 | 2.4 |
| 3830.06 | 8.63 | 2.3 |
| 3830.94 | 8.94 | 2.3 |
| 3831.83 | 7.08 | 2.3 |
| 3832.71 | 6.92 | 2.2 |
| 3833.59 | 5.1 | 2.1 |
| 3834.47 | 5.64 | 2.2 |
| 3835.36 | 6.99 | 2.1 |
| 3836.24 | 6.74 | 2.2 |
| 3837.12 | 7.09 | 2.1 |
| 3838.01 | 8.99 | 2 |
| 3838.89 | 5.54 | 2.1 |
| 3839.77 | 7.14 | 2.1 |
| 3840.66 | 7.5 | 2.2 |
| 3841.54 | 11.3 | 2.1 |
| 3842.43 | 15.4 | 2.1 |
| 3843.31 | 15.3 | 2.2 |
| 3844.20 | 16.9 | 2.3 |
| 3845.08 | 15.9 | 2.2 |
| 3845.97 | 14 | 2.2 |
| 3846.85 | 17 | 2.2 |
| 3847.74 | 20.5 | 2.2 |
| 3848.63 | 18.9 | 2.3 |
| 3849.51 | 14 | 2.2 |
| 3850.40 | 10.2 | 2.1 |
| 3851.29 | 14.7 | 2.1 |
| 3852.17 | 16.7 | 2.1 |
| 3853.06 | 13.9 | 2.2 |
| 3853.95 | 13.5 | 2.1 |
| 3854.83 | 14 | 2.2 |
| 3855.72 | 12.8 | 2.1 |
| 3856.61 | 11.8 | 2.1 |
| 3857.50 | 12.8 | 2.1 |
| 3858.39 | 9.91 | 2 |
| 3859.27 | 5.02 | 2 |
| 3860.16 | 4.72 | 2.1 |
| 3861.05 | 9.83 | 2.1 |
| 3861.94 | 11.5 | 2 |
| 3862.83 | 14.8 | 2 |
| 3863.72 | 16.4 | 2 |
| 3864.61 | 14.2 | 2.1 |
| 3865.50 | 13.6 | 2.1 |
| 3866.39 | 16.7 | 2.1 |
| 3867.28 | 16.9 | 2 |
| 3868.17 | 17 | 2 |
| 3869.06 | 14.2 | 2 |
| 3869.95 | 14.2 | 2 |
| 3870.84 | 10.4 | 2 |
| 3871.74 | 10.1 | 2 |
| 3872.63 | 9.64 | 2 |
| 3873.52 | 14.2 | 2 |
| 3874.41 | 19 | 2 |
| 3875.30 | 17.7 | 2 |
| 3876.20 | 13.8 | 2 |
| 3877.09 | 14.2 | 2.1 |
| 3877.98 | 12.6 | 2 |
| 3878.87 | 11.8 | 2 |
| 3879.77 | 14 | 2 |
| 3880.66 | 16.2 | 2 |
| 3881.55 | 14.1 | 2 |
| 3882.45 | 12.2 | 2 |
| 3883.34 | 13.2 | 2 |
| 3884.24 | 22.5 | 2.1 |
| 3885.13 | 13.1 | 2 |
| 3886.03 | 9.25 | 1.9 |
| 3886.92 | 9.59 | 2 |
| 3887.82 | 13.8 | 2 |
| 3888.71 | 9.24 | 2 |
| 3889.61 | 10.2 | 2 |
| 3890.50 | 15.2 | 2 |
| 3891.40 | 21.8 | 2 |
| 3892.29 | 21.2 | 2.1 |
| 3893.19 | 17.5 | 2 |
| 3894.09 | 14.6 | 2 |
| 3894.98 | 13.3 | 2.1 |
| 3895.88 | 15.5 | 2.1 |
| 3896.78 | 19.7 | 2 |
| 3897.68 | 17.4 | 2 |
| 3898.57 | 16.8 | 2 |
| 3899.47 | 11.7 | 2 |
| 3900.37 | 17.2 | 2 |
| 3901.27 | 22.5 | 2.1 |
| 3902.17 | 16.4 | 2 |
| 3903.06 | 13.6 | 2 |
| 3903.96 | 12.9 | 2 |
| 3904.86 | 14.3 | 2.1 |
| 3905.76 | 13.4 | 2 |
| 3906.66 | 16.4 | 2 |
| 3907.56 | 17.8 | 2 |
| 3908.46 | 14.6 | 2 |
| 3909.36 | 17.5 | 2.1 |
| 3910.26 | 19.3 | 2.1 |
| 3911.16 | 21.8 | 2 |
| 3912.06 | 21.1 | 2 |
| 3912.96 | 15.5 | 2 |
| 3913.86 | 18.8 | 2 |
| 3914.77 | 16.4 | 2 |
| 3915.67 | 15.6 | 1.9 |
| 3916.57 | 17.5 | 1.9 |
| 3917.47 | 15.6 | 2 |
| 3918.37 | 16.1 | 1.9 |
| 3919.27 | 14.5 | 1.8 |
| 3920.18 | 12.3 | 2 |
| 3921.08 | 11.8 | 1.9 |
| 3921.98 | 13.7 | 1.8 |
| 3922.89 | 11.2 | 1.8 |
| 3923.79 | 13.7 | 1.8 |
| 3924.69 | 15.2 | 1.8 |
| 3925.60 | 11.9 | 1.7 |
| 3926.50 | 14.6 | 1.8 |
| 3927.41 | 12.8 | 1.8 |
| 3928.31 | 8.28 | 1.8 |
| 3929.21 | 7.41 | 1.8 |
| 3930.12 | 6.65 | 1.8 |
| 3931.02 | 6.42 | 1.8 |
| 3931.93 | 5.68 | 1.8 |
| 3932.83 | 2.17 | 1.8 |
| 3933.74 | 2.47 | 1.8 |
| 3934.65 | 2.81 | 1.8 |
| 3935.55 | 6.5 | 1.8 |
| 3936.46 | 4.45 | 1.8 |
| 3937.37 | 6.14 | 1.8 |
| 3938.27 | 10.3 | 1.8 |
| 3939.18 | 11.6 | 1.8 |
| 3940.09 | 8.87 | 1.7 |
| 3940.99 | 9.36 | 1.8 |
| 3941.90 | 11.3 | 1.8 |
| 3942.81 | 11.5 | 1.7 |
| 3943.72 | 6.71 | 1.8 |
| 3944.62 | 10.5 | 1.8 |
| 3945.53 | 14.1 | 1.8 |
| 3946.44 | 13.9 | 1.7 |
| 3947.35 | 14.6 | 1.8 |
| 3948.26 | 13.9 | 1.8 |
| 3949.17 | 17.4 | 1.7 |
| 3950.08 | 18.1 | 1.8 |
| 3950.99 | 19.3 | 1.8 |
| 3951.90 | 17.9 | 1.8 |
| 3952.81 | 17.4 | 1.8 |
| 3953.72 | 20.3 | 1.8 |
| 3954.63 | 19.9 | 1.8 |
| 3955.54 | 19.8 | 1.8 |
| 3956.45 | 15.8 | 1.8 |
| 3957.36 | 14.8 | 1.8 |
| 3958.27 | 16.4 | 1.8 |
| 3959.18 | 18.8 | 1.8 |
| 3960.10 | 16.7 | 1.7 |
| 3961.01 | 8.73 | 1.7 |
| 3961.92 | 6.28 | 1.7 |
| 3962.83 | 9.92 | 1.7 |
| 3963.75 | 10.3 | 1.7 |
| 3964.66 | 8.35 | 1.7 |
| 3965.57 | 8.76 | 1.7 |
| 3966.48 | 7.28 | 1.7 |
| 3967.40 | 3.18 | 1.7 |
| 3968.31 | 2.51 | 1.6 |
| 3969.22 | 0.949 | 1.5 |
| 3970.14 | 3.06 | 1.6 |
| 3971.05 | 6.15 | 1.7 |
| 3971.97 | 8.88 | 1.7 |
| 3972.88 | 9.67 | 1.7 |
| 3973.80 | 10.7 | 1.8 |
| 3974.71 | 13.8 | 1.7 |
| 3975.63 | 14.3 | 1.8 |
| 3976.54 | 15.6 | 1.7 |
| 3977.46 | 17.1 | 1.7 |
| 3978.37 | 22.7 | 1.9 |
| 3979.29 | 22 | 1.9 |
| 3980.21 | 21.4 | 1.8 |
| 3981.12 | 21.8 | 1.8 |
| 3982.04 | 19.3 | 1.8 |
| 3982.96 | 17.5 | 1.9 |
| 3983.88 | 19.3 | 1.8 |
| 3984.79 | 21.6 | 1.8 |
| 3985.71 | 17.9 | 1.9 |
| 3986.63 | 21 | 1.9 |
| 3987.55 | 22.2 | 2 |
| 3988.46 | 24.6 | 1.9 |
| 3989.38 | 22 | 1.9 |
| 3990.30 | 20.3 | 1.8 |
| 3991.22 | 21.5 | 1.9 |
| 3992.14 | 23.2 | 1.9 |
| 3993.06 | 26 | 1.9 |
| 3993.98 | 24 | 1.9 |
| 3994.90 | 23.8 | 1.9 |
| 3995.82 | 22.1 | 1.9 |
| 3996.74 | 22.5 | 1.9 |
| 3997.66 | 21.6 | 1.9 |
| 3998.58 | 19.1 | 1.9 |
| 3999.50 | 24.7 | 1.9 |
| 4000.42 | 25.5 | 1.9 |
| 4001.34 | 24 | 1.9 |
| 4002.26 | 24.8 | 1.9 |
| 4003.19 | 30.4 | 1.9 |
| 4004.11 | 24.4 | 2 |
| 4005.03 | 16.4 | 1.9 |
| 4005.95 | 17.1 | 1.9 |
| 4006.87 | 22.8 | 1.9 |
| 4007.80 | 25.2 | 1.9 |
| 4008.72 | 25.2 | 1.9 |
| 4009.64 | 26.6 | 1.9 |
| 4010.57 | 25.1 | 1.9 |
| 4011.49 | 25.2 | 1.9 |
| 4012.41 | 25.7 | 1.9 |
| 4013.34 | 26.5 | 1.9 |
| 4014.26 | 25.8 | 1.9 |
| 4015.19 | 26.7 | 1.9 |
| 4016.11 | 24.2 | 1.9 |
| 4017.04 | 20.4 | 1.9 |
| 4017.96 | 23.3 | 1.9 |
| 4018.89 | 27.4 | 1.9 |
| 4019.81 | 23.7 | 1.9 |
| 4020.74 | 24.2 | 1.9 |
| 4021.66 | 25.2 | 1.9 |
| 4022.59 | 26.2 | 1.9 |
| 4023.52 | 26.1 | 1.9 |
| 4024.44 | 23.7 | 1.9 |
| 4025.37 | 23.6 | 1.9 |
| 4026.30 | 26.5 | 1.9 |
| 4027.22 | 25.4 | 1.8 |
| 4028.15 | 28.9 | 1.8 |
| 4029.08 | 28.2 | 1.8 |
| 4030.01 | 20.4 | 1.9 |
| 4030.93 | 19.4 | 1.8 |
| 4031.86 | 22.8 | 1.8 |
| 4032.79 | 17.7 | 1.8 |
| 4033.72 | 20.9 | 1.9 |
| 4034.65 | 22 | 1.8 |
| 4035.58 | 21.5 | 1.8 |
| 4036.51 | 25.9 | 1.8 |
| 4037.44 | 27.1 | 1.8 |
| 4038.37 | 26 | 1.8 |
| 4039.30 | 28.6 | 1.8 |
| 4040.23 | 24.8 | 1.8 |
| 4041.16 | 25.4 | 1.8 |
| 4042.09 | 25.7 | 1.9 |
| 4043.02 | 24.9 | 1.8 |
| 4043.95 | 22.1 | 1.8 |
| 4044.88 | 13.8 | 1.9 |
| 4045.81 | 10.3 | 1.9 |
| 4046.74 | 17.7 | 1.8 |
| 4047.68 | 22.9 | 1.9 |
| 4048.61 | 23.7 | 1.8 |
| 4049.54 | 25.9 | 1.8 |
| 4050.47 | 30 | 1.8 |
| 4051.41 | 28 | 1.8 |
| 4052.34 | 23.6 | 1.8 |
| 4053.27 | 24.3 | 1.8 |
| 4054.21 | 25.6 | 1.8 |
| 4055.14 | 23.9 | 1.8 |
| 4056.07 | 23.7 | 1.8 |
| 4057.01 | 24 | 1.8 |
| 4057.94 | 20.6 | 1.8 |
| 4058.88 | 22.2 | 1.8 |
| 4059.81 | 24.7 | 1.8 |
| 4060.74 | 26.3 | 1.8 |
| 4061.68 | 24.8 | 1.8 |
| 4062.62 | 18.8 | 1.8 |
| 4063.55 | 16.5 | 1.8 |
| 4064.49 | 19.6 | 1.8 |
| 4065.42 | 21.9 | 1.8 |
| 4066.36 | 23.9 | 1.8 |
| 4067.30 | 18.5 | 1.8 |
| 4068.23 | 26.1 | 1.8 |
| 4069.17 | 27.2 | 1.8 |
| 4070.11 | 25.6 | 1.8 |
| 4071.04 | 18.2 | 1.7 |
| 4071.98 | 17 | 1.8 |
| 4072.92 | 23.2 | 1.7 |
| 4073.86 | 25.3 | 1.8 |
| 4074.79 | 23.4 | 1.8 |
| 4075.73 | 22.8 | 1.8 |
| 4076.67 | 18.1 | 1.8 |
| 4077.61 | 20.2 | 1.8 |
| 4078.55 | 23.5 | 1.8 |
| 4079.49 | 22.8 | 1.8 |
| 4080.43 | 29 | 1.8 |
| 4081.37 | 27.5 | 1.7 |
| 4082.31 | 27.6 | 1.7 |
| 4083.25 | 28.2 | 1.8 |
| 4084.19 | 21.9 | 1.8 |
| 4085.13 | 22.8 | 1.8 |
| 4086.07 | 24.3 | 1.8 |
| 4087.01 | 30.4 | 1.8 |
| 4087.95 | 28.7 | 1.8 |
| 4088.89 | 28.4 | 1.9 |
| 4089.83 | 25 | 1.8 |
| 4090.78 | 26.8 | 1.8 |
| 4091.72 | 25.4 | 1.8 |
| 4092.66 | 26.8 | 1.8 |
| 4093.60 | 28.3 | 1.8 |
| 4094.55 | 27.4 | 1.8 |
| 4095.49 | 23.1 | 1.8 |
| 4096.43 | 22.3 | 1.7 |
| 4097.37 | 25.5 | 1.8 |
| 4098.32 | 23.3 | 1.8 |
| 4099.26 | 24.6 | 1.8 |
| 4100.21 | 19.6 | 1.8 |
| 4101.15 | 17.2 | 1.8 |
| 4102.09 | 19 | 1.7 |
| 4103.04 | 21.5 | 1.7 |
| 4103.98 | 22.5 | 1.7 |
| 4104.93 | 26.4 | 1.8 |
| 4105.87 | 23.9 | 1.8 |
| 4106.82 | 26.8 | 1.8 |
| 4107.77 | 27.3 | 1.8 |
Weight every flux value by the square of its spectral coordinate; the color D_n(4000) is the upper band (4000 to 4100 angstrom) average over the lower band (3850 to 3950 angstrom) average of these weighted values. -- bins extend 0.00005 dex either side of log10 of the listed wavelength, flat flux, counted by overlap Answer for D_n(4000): 1.95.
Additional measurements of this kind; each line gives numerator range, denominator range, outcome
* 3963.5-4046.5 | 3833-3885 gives 1.74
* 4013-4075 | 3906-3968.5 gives 1.96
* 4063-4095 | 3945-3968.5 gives 1.87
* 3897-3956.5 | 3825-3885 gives 1.16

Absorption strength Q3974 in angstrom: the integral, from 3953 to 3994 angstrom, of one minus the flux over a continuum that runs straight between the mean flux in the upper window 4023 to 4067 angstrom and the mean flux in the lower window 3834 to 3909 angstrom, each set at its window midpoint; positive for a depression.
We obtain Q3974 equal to 8.5 angstrom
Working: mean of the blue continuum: 13.7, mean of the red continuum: 23.3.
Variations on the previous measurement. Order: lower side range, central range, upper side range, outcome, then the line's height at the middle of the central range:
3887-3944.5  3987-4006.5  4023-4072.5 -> -3.6 angstrom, 19.3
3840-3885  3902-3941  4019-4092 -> 10.0 angstrom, 16.8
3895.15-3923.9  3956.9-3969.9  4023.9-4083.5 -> 6.5 angstrom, 18.7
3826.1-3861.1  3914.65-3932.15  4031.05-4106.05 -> 3.2 angstrom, 15.2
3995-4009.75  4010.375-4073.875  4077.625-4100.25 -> 1.9 angstrom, 24.3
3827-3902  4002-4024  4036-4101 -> -3.9 angstrom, 20.9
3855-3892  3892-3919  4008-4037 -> -1.8 angstrom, 15.7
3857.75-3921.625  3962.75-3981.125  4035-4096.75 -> 7.7 angstrom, 19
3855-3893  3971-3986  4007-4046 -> 3.0 angstrom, 20.8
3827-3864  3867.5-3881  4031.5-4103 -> -1.4 angstrom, 12.6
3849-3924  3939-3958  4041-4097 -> 3.2 angstrom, 17.6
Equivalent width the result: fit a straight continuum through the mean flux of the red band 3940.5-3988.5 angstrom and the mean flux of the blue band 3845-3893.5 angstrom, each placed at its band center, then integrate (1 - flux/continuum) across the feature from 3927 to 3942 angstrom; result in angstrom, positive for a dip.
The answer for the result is 7.4 angstrom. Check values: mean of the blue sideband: 13.9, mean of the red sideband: 14.2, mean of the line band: 7.14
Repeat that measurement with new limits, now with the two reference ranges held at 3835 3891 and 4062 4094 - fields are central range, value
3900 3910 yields -0.7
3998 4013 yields -2.7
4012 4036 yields -3.3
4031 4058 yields -1.2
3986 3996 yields -1.7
